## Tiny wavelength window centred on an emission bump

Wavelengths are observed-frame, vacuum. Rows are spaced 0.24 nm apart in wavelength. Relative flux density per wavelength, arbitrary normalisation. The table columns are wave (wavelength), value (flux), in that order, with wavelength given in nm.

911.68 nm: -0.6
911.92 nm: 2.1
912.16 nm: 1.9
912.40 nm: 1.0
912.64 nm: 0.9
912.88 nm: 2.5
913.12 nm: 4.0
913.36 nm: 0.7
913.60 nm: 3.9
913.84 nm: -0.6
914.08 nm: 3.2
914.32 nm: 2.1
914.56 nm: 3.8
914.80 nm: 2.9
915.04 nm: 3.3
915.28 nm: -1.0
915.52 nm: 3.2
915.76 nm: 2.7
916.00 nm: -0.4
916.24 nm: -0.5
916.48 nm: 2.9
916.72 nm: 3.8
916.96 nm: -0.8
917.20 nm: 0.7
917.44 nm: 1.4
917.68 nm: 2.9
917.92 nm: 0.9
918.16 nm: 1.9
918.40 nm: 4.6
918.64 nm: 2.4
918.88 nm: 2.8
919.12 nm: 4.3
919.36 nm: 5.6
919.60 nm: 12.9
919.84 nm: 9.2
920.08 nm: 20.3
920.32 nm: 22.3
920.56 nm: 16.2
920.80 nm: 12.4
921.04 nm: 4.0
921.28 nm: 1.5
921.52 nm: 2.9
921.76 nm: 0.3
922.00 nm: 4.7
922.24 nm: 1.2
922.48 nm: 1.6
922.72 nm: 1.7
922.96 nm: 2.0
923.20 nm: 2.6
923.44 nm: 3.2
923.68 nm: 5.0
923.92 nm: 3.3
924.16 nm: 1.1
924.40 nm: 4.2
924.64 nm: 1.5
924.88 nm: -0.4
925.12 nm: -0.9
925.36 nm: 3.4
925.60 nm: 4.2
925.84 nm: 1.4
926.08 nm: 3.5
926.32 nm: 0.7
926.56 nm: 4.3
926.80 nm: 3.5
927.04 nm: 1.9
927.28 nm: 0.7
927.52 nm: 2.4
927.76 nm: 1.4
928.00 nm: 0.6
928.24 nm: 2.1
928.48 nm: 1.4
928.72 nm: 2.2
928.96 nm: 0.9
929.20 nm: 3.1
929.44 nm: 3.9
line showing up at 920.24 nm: [O II]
